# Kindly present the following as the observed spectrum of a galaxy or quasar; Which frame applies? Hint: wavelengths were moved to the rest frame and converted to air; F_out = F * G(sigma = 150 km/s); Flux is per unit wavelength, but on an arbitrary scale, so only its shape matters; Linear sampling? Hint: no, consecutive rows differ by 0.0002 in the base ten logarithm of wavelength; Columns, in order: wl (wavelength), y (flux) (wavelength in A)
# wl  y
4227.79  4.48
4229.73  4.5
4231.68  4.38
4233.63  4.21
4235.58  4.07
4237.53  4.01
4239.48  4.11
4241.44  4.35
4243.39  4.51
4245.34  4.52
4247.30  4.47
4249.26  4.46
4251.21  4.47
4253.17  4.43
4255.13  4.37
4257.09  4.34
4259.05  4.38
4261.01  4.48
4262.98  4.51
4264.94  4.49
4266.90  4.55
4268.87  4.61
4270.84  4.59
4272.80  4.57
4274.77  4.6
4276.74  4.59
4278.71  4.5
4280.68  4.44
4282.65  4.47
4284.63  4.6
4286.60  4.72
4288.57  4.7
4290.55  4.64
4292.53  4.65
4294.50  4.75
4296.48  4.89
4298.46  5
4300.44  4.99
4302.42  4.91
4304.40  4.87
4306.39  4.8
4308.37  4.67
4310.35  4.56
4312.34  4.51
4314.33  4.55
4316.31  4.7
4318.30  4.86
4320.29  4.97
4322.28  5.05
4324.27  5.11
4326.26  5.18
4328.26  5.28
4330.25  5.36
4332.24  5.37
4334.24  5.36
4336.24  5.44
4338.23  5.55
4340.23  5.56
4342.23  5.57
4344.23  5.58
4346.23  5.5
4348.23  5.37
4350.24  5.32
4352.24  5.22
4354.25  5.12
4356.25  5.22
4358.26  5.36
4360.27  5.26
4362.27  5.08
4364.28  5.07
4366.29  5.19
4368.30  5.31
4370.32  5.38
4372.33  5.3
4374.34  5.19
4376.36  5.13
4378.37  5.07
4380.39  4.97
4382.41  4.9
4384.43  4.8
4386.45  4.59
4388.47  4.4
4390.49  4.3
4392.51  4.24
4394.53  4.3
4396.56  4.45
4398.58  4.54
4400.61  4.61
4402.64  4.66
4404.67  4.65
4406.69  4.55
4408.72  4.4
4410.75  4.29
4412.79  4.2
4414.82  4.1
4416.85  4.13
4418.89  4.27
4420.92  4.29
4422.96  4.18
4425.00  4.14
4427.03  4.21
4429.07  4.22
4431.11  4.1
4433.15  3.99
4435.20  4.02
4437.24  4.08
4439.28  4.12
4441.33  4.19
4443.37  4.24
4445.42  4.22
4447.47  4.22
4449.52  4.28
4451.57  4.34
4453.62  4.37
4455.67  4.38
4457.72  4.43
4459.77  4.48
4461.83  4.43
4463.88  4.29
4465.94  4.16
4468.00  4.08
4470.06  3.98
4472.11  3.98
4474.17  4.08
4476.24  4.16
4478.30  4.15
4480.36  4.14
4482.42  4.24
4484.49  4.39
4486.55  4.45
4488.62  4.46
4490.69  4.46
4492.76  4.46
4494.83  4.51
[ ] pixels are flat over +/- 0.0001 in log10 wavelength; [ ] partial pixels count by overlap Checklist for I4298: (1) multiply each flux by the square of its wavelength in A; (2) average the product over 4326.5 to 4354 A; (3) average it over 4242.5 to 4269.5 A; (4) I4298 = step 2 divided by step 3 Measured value 1.3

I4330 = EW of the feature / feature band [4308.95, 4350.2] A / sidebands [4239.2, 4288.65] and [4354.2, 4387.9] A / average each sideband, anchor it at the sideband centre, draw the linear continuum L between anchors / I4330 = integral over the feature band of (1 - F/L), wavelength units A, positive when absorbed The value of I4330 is -2.5 A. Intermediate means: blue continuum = 4.5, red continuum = 5.1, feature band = 5.17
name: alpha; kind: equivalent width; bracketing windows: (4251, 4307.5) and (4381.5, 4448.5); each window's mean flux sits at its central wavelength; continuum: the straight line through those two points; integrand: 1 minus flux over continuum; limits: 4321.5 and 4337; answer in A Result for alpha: -2.6 A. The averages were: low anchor 4.62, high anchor 4.32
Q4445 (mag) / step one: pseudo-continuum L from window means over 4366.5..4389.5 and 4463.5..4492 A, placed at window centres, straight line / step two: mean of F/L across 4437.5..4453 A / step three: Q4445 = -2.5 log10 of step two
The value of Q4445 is 0.062 mag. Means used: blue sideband 5.01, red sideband 4.22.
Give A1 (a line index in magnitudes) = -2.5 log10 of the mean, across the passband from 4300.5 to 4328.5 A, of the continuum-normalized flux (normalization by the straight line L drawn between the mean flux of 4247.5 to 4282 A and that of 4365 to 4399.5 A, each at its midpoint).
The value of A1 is -0.049 mag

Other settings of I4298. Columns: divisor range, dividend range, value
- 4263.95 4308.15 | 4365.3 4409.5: 1.07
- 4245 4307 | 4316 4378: 1.18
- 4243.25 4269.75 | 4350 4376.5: 1.23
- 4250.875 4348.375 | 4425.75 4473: 0.93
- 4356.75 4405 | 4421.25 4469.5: 0.89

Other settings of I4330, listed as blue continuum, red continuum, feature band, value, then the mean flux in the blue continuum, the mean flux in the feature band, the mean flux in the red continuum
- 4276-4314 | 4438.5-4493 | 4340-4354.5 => -2.69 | 4.7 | 5.41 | 4.26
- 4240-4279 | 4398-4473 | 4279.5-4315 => -2.16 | 4.48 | 4.71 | 4.26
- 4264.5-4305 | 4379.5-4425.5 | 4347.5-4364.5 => -2.63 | 4.67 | 5.23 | 4.43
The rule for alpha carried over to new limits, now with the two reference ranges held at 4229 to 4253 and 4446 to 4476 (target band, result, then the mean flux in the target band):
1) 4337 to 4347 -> -2.92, 5.55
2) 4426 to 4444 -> 0.55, 4.13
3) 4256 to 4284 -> -1.18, 4.51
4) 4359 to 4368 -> -1.85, 5.17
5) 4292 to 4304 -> -1.55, 4.88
